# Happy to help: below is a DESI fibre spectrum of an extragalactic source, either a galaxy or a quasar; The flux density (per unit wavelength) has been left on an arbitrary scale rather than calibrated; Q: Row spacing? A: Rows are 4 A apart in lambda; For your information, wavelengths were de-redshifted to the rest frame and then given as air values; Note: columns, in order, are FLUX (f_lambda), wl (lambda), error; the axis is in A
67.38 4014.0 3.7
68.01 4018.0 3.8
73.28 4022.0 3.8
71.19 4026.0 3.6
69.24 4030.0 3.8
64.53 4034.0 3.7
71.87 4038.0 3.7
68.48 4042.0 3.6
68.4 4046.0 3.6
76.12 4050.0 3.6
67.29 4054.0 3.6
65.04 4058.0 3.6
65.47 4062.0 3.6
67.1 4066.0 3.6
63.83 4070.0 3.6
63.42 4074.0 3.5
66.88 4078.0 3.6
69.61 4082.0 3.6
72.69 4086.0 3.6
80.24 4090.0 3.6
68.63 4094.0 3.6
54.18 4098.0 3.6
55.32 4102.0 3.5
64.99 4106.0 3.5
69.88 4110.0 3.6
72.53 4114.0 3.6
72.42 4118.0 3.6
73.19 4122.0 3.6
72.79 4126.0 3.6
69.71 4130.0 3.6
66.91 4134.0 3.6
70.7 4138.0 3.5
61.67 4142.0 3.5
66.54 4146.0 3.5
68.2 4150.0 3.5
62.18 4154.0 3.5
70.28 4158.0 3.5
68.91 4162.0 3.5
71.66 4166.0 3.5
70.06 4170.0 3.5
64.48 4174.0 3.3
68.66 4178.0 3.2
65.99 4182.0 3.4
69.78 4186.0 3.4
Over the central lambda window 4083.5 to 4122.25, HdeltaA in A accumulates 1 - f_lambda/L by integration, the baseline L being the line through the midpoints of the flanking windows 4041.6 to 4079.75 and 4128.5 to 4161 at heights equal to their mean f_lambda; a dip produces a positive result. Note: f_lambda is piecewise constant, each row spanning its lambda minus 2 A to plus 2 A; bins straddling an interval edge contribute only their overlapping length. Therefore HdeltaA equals -0.6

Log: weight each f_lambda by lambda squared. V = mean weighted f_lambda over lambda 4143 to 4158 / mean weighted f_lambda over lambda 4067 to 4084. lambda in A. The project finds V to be 1.0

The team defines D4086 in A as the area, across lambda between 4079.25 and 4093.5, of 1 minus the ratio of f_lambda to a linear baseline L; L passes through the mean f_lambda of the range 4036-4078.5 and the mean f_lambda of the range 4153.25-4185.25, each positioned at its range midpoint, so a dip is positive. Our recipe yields -1.1 A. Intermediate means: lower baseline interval 67.7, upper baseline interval 68.1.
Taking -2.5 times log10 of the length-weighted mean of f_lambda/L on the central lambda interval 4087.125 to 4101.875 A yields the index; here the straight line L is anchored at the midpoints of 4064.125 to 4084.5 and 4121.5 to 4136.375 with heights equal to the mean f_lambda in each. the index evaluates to 0.02 mag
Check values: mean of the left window 66.3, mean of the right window 70.4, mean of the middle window 66.4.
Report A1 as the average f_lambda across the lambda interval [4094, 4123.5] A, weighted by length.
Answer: 66.1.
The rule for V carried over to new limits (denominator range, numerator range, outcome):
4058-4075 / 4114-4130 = 1.14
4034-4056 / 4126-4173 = 1.02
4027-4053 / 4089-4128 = 1.01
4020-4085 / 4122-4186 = 1.05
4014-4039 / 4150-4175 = 1.05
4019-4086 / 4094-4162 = 1.02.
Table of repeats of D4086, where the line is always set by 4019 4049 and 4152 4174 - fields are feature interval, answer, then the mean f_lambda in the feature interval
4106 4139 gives -0.9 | 70.7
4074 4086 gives 0.2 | 68.2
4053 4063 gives 0.5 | 65.8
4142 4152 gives 0.3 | 66.2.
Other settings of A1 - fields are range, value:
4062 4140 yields 68.1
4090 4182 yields 67.7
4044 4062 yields 68.8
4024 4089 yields 68.4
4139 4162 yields 66.3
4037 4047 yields 69.5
